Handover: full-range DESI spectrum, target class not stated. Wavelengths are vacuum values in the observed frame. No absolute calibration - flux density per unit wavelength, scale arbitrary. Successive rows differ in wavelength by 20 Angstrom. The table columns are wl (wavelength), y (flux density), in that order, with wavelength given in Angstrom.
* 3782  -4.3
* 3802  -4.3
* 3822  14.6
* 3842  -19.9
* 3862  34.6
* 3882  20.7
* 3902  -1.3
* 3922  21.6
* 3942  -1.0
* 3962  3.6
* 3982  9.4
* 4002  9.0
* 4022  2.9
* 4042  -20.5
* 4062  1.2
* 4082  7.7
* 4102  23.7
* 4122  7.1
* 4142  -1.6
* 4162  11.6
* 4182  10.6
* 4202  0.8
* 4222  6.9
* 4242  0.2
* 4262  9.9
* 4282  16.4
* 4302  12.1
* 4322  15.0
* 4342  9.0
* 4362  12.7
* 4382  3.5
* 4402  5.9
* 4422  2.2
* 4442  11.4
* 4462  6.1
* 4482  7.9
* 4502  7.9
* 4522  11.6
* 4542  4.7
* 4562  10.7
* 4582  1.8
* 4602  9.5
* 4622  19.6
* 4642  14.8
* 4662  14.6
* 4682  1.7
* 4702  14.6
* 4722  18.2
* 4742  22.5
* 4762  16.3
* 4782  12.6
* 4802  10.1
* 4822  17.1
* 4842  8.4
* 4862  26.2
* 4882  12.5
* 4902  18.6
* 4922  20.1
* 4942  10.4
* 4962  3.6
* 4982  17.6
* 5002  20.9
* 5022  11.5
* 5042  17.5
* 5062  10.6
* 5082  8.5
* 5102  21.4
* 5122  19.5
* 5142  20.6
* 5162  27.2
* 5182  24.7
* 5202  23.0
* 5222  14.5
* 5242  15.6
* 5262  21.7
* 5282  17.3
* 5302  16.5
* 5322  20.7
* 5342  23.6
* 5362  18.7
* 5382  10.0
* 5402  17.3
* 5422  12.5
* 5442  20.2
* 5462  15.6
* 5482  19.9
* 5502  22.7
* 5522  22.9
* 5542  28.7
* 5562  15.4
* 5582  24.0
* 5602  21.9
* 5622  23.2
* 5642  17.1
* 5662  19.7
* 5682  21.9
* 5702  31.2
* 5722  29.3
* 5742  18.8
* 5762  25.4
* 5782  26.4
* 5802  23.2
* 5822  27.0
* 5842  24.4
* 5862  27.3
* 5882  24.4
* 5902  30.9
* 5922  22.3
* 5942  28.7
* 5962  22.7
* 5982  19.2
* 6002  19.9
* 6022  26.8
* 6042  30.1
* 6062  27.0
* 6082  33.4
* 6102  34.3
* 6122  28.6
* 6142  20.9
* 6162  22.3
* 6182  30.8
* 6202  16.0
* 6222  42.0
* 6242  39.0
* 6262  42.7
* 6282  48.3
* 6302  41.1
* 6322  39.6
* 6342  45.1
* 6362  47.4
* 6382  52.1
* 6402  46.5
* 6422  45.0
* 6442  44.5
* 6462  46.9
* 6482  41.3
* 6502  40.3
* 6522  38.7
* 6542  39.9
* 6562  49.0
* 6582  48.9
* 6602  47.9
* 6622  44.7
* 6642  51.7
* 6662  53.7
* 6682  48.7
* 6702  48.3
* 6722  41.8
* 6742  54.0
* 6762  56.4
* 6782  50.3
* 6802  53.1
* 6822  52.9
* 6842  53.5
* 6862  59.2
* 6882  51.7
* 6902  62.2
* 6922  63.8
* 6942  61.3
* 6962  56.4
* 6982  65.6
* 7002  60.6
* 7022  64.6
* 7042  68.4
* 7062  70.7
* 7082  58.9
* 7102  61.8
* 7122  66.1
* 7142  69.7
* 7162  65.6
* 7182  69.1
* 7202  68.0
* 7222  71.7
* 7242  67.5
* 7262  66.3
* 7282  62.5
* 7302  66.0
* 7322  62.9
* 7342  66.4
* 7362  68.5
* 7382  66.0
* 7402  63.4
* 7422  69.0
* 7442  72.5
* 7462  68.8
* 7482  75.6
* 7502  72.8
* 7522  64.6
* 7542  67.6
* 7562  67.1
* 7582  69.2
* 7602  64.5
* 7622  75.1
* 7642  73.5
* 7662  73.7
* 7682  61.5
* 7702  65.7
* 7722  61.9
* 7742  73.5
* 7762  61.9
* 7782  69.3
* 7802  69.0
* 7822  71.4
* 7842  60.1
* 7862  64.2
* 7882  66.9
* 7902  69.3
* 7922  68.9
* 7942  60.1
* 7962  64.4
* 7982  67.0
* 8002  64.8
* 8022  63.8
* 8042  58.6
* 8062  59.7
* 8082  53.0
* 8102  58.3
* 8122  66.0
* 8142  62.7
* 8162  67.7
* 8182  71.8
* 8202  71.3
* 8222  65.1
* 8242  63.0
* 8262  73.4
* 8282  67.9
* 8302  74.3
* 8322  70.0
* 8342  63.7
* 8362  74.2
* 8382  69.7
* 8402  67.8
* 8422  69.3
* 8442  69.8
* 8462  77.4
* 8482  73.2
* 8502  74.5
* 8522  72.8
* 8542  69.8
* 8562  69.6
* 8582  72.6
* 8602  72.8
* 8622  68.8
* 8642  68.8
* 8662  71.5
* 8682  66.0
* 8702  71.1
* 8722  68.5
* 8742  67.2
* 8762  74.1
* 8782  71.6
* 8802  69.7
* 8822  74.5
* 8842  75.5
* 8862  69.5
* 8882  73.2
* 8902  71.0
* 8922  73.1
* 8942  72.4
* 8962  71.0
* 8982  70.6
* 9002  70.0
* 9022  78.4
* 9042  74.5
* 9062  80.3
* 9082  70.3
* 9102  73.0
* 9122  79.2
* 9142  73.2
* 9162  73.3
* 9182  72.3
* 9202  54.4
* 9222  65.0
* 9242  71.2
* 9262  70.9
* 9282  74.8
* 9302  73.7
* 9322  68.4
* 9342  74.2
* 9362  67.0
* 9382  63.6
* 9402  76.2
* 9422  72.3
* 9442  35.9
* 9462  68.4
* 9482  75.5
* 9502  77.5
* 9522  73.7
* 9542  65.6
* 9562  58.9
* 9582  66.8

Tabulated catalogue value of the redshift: 0.562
